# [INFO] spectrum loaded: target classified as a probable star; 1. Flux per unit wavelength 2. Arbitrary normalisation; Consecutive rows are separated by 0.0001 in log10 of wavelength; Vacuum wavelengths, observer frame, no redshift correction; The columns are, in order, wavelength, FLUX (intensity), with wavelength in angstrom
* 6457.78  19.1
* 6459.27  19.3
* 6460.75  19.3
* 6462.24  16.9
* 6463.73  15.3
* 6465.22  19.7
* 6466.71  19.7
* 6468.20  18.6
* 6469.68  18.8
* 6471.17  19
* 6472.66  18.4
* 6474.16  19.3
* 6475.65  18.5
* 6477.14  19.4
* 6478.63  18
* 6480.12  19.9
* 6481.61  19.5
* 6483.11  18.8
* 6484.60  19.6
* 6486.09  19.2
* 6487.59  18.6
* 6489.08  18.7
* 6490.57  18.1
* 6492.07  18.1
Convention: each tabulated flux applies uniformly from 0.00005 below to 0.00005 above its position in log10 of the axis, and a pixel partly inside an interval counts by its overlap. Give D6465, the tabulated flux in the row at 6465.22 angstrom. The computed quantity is 19.7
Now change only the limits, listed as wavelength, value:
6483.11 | 18.8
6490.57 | 18.1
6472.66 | 18.4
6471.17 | 19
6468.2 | 18.6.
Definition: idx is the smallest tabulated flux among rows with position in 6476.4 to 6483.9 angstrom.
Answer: 18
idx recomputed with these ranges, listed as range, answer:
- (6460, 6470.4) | 15.3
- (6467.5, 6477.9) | 18.4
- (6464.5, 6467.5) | 19.7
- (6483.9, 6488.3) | 18.6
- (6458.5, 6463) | 16.9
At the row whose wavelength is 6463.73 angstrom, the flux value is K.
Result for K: 15.3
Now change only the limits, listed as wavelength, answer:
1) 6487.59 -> 18.6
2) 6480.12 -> 19.9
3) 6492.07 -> 18.1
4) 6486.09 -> 19.2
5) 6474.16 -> 19.3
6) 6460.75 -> 19.3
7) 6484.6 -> 19.6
